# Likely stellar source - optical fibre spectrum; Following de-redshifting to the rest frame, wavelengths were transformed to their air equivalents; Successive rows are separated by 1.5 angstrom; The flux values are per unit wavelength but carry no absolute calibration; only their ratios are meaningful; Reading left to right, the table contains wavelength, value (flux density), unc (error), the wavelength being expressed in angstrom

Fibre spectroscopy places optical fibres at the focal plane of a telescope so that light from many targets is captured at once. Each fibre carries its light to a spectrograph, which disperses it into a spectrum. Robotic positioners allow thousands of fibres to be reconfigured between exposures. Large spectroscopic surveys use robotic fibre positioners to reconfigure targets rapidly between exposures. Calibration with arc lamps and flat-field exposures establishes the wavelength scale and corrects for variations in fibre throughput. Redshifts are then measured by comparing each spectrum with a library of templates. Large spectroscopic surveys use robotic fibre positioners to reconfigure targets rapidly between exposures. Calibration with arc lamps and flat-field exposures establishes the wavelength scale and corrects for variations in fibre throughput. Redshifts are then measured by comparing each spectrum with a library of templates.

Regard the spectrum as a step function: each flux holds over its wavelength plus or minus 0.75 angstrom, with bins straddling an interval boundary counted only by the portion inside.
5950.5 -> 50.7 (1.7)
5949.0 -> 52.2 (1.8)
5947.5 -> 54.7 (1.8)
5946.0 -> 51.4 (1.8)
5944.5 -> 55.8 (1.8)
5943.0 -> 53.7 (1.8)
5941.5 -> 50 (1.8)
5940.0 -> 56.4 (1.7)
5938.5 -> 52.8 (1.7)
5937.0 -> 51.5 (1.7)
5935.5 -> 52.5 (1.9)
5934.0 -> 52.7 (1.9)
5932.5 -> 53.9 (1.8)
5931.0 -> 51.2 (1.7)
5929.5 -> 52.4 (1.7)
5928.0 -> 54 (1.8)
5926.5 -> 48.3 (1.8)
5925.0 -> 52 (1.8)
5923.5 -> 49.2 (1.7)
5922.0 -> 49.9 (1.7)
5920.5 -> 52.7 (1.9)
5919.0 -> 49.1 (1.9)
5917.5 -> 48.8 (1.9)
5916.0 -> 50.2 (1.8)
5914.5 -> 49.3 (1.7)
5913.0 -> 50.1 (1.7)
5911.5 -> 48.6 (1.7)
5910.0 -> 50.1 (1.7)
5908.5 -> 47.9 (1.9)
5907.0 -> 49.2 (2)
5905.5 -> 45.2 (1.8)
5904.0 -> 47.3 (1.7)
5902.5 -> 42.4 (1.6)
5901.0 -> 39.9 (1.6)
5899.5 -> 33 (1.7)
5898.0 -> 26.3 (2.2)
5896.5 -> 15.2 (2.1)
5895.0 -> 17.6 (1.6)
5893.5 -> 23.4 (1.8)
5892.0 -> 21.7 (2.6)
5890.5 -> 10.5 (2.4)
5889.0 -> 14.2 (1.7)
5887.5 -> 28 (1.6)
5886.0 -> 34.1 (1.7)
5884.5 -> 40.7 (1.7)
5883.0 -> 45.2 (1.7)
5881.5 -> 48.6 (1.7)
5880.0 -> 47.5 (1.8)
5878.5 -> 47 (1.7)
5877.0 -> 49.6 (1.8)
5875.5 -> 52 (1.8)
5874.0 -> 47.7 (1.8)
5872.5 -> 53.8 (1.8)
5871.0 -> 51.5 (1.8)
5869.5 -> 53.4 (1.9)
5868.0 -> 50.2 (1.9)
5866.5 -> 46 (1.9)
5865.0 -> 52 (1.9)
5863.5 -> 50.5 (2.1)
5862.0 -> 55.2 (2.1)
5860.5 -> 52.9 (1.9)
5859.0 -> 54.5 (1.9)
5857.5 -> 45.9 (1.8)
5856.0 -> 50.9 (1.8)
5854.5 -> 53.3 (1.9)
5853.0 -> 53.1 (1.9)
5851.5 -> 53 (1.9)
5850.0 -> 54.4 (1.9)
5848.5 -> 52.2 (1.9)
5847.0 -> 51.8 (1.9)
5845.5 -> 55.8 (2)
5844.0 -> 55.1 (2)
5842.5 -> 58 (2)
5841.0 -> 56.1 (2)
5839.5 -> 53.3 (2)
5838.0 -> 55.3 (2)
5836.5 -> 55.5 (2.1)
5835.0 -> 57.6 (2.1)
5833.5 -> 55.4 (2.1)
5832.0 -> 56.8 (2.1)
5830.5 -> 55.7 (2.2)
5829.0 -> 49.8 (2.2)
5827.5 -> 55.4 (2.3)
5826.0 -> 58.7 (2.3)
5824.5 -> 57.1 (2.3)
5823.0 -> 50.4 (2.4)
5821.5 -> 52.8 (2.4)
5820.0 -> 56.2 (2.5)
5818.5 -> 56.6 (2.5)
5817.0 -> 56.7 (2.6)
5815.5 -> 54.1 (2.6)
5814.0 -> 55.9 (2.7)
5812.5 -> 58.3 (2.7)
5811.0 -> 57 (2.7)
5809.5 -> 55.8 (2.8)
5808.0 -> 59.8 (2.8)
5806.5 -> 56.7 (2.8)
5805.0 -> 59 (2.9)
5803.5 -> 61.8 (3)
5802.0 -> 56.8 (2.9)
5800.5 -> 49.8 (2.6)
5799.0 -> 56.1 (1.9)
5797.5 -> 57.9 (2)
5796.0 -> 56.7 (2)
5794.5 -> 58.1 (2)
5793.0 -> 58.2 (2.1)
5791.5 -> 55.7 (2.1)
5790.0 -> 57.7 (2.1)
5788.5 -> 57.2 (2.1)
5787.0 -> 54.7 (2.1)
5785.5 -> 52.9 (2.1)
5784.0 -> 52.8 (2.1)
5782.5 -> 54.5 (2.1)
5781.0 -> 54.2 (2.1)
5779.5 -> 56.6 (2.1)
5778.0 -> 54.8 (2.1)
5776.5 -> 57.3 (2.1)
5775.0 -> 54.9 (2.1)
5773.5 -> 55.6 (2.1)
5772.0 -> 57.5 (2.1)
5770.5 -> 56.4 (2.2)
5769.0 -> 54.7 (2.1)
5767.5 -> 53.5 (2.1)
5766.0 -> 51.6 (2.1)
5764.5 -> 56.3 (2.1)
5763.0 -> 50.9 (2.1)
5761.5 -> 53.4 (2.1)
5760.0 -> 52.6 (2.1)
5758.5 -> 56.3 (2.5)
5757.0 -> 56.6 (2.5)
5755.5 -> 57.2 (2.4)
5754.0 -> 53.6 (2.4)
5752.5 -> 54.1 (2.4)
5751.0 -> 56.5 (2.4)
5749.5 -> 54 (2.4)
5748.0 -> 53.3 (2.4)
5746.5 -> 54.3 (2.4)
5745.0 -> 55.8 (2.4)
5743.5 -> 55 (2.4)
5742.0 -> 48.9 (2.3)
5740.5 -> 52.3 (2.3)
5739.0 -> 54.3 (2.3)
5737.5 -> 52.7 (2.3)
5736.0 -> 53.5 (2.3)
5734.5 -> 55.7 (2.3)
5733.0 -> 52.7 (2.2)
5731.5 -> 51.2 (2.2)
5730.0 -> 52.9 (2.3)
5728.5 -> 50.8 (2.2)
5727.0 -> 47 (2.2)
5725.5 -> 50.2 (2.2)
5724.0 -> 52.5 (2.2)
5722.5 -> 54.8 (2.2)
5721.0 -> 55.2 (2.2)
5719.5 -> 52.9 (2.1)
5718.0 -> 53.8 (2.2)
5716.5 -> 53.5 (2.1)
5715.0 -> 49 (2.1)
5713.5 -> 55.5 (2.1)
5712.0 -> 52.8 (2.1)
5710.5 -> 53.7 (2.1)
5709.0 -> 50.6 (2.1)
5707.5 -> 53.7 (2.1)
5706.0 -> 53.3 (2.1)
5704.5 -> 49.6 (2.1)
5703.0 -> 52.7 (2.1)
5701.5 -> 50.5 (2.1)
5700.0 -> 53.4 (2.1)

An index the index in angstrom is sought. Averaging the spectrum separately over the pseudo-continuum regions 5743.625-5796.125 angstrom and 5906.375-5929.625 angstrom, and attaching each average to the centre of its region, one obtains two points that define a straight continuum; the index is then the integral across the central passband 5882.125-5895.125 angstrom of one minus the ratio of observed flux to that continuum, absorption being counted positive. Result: 6.2 angstrom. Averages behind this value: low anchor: 55.1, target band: 26.8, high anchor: 50.1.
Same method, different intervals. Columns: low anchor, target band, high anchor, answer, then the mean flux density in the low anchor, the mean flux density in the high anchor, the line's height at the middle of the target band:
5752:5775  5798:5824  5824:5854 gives -0.60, 54.7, 55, 54.9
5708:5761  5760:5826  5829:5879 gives -3.23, 53.3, 52.9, 53.1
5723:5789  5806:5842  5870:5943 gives -4.57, 53.9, 44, 49.4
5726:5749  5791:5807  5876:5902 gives -4.56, 52.7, 32.2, 44.4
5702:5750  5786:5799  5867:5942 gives -1.93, 52.7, 44.2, 49.5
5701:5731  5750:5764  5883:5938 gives -1.27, 52.3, 41.9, 50.1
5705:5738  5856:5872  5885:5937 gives -2.48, 52.6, 41.6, 44.4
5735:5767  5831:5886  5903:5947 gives 0.33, 54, 50.9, 52.1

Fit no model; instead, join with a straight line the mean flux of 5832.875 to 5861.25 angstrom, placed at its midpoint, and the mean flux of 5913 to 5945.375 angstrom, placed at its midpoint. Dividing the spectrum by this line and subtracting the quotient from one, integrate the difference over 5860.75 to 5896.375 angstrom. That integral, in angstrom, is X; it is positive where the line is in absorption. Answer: 8.4 angstrom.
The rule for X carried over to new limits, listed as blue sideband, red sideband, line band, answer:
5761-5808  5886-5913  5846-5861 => -3.5 angstrom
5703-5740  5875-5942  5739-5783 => -3.4 angstrom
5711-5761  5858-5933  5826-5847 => -3.5 angstrom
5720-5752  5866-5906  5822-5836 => -3.6 angstrom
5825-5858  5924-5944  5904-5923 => 1.3 angstrom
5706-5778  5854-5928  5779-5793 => -1.3 angstrom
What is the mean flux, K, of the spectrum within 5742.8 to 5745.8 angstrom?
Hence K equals 55.4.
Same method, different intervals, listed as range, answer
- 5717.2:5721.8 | 54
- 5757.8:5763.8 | 53.3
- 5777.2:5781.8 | 55.2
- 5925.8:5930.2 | 51.6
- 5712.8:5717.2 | 52.6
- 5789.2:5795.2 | 57.4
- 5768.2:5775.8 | 55.8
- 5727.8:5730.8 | 51.9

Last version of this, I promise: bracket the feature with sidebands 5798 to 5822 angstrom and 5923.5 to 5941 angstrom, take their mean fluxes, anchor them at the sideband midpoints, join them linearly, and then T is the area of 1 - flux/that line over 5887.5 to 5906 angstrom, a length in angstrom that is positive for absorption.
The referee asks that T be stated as 8.9 angstrom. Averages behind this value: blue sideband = 56.5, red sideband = 52.3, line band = 27.8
